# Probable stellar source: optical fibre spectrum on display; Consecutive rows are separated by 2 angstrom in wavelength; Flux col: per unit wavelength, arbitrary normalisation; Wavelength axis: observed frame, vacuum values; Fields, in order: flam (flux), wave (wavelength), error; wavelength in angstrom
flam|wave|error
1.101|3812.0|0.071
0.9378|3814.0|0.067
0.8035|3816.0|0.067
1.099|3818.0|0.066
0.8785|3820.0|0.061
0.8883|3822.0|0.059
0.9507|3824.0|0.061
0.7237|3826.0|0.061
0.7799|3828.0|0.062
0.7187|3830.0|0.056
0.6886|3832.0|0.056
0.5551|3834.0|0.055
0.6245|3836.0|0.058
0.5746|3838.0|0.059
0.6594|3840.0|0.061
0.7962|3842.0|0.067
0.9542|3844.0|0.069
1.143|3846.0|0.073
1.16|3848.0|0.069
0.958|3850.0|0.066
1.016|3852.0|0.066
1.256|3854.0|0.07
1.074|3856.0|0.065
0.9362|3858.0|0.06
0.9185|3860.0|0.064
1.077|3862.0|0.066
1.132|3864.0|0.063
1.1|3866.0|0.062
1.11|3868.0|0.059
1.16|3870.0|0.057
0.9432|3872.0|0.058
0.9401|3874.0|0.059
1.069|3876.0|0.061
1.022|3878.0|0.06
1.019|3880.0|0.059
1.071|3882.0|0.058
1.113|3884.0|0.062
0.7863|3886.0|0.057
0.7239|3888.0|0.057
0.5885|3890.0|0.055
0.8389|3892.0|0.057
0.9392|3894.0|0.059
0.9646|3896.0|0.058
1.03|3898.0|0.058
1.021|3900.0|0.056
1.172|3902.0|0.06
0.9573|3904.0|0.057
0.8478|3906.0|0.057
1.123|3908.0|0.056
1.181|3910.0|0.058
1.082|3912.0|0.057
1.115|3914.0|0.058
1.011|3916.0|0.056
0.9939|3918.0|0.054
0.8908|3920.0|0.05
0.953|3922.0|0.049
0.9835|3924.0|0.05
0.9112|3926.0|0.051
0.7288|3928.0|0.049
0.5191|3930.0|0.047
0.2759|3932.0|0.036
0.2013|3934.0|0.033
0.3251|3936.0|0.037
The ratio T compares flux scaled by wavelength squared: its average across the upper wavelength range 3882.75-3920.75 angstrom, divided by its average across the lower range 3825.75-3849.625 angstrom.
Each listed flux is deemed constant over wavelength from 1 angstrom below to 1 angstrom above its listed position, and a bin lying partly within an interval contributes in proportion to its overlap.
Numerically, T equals 1.27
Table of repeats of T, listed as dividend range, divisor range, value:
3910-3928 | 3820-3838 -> 1.40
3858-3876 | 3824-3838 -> 1.53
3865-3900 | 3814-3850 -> 1.20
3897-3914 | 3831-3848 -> 1.41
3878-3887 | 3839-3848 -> 1.11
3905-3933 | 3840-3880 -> 0.90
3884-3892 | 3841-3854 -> 0.77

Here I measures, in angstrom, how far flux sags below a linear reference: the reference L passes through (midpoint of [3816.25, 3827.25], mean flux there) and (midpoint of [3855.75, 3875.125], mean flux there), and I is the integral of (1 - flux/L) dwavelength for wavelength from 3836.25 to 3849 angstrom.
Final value 1.3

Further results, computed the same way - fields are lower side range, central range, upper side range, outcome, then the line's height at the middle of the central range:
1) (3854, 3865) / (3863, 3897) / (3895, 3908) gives 1.9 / 1.03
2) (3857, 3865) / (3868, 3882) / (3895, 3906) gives -0.3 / 1.01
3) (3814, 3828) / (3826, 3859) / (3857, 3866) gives 3.5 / 0.96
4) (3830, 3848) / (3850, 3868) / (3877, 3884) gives -3.1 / 0.904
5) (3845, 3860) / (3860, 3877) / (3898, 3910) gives 0.0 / 1.06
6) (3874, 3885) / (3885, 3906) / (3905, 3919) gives 3.0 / 1.05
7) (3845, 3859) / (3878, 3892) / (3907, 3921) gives 2.3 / 1.07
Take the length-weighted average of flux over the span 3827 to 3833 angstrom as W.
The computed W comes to 0.729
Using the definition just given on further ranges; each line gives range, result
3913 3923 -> 0.993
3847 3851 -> 1.06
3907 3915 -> 1.13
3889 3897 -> 0.833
